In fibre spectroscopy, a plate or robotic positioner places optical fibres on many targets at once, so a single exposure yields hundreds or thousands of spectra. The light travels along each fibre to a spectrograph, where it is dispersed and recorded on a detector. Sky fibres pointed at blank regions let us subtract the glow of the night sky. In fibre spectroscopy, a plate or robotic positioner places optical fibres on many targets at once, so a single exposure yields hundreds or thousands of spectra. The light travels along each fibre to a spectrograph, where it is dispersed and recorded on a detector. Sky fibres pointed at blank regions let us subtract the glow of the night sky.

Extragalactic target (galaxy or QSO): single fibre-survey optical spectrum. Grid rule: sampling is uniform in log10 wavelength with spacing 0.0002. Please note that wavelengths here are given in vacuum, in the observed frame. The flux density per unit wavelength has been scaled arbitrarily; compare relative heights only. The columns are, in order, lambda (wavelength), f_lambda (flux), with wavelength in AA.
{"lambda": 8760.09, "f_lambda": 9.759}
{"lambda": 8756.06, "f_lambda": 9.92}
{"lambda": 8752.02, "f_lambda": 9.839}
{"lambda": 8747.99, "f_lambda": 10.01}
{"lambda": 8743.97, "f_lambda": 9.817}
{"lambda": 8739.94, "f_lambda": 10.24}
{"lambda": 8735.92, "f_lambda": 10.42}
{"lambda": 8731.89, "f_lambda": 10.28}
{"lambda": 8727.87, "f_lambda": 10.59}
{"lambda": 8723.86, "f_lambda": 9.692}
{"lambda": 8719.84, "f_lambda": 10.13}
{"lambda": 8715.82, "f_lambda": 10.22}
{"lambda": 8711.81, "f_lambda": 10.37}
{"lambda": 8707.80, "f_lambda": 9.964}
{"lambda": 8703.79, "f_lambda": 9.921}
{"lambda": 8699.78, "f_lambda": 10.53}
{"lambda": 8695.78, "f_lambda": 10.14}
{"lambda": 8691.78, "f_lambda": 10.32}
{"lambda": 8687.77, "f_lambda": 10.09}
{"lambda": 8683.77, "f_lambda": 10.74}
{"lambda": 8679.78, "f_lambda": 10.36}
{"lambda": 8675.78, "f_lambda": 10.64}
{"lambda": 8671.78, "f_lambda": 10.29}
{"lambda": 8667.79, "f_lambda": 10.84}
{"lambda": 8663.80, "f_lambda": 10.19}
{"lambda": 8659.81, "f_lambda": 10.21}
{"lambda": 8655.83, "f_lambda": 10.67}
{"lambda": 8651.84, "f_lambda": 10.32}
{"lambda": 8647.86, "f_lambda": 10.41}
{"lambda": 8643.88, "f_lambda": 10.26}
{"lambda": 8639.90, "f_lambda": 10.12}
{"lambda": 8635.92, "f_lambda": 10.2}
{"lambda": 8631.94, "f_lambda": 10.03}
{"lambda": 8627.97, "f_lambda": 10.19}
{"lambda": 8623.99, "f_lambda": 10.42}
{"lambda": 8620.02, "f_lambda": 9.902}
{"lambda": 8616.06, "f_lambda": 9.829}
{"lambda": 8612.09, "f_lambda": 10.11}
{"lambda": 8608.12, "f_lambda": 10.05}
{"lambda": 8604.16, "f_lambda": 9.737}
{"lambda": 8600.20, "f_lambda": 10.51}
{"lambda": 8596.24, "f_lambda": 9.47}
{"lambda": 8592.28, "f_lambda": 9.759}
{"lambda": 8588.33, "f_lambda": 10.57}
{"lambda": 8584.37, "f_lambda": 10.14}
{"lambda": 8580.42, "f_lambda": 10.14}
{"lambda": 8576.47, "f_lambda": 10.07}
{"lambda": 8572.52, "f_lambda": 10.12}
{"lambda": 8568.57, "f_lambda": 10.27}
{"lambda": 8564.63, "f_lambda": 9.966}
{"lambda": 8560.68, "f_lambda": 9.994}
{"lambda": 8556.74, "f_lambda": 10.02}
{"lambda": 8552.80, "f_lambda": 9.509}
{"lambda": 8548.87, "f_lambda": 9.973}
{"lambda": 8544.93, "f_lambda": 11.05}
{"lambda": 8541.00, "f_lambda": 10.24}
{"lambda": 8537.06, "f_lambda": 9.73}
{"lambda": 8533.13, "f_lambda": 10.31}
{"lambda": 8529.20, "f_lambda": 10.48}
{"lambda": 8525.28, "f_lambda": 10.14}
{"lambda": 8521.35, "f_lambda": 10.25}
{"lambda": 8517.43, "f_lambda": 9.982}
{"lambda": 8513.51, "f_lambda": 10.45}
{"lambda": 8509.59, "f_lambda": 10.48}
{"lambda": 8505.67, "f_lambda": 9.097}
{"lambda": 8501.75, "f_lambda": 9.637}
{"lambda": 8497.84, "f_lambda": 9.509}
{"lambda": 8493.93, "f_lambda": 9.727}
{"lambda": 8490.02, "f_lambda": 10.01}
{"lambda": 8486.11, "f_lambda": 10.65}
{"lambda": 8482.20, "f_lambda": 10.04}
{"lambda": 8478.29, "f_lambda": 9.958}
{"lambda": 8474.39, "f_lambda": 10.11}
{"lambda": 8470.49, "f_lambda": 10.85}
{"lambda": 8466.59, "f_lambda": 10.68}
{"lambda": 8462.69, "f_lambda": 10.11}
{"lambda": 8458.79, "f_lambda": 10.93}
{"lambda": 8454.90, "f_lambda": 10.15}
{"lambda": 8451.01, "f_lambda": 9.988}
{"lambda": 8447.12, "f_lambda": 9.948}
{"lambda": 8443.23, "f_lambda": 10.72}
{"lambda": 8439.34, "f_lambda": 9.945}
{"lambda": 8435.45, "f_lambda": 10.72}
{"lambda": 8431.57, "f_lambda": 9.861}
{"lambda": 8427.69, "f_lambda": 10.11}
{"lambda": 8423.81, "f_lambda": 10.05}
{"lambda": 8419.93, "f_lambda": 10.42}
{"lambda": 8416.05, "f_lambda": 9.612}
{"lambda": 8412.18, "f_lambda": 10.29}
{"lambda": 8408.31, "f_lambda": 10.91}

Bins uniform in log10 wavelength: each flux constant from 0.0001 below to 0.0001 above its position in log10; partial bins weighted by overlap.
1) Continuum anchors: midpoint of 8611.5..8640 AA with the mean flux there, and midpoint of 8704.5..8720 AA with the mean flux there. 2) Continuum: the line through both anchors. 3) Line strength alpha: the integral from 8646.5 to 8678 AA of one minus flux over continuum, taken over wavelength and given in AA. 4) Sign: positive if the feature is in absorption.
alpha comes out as -1.0 AA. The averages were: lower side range 10.1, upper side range 10.2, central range 10.4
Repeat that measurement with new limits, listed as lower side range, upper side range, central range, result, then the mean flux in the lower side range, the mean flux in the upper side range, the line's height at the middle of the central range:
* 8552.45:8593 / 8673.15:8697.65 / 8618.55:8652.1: 0.1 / 10.1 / 10.4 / 10.2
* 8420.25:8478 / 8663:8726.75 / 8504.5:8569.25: 1.0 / 10.3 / 10.3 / 10.3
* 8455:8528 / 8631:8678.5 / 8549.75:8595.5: 1.0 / 10.1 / 10.4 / 10.3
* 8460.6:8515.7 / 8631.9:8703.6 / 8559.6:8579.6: 0.2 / 10.1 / 10.4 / 10.2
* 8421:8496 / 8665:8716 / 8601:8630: 0.7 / 10.2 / 10.3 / 10.3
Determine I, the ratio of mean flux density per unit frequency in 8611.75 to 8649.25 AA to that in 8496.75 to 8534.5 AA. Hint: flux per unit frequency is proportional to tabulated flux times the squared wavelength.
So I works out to 1.04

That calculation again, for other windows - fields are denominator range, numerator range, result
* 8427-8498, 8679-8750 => 1.06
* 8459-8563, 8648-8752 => 1.06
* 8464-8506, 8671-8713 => 1.07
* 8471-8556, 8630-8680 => 1.06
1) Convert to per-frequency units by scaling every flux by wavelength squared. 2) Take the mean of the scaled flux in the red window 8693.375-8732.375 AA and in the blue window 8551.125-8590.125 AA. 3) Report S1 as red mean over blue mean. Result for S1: 1.04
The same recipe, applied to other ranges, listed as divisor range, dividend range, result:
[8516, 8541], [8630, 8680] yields 1.05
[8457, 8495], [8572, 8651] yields 1.01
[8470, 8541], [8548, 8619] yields 1.01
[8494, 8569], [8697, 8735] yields 1.06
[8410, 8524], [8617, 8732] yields 1.06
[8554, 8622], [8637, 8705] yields 1.05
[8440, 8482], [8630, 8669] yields 1.04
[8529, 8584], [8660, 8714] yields 1.05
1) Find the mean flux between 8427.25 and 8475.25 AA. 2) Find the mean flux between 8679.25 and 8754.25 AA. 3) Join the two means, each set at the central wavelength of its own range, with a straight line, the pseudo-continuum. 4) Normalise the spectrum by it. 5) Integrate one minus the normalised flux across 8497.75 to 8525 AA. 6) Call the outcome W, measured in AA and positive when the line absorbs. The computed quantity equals 0.9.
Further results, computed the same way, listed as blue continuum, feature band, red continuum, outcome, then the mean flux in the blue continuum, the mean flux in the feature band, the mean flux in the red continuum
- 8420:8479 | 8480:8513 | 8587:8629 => 1.0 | 10.3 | 9.92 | 10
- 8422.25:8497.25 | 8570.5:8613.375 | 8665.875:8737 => 0.9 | 10.2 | 10.1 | 10.3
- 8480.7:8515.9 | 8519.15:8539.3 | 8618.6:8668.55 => -0.3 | 9.95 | 10.2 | 10.3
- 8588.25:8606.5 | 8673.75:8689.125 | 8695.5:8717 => -0.5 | 9.96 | 10.5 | 10.2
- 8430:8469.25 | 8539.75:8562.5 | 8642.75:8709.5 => 0.5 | 10.3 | 10.1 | 10.4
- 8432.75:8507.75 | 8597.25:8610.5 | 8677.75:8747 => 0.2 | 10.1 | 10.1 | 10.2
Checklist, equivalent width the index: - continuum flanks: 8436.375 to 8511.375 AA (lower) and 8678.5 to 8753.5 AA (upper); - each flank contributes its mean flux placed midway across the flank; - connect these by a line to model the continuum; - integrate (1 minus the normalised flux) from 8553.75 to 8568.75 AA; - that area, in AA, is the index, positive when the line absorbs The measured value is 0.2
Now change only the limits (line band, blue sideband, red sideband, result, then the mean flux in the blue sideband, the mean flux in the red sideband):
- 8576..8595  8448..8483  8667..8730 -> 0.34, 10.3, 10.3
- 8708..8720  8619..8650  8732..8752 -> -0.10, 10.2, 10.1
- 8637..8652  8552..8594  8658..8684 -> 0.12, 10.1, 10.5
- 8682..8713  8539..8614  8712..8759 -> -0.46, 10.1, 10.1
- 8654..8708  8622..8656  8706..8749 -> -0.76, 10.3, 10.2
